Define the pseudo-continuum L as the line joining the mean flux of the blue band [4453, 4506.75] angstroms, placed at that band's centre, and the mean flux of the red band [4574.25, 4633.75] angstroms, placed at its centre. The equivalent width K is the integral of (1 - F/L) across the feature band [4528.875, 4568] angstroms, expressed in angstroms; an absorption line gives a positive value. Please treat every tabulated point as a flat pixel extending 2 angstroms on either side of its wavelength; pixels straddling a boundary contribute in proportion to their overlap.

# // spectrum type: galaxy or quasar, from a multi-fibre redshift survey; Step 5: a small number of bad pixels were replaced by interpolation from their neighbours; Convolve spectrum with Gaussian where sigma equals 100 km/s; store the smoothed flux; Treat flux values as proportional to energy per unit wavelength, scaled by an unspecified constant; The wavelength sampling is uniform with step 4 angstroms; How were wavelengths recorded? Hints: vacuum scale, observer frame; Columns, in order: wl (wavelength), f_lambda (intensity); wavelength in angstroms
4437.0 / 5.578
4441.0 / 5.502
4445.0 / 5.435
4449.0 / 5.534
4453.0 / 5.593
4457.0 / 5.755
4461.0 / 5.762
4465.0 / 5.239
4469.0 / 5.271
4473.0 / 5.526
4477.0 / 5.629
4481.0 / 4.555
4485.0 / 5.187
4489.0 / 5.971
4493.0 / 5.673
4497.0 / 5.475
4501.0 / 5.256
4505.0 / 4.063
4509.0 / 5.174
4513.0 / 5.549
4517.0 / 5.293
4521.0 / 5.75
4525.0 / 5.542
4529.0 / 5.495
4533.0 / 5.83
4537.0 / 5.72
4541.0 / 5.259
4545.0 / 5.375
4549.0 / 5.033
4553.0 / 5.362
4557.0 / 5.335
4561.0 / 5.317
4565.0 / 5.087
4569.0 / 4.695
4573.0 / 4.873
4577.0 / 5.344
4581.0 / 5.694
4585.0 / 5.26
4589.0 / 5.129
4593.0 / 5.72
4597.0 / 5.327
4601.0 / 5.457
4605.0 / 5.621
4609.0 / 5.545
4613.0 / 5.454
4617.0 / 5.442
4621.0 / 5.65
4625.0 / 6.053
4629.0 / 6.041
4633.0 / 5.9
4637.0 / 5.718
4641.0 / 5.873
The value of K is 0.8 angstroms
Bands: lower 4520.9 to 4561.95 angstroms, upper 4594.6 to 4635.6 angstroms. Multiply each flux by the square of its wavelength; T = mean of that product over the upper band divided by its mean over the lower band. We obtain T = 1.07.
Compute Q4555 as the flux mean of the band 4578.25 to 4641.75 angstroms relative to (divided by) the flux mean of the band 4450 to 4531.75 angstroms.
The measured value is 1.04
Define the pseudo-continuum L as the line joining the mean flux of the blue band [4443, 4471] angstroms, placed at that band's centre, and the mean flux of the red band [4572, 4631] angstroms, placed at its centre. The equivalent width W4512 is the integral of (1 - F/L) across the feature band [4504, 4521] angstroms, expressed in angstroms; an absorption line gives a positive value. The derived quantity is 1.1 angstroms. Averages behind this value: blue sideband 5.51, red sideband 5.52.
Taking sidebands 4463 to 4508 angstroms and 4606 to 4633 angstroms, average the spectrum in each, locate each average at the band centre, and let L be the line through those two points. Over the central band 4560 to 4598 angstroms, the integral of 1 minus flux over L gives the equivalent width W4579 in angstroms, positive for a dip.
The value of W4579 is 2.3 angstroms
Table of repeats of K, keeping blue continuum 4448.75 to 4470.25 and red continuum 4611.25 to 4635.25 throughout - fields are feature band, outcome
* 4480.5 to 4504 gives 1.0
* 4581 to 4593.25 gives 0.7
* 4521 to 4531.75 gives 0.1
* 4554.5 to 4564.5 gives 0.7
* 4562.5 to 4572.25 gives 1.3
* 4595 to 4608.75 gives 0.6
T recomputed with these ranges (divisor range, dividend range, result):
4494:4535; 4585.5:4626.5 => 1.07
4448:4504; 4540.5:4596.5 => 1.01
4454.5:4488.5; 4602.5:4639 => 1.13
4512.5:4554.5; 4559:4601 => 0.98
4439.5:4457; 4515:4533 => 1.04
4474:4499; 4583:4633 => 1.08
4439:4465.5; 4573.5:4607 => 1.04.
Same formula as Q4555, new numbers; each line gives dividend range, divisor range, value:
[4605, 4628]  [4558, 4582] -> 1.10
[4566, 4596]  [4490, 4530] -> 0.98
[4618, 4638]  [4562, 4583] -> 1.14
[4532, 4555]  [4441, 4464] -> 0.97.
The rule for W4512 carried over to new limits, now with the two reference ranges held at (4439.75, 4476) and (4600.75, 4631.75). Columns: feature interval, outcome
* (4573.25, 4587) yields 0.68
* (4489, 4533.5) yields 1.48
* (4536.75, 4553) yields 0.86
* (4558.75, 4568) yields 0.78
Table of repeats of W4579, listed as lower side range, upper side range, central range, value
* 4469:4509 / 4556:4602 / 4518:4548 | -1.6 angstroms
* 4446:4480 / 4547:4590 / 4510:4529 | -0.6 angstroms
